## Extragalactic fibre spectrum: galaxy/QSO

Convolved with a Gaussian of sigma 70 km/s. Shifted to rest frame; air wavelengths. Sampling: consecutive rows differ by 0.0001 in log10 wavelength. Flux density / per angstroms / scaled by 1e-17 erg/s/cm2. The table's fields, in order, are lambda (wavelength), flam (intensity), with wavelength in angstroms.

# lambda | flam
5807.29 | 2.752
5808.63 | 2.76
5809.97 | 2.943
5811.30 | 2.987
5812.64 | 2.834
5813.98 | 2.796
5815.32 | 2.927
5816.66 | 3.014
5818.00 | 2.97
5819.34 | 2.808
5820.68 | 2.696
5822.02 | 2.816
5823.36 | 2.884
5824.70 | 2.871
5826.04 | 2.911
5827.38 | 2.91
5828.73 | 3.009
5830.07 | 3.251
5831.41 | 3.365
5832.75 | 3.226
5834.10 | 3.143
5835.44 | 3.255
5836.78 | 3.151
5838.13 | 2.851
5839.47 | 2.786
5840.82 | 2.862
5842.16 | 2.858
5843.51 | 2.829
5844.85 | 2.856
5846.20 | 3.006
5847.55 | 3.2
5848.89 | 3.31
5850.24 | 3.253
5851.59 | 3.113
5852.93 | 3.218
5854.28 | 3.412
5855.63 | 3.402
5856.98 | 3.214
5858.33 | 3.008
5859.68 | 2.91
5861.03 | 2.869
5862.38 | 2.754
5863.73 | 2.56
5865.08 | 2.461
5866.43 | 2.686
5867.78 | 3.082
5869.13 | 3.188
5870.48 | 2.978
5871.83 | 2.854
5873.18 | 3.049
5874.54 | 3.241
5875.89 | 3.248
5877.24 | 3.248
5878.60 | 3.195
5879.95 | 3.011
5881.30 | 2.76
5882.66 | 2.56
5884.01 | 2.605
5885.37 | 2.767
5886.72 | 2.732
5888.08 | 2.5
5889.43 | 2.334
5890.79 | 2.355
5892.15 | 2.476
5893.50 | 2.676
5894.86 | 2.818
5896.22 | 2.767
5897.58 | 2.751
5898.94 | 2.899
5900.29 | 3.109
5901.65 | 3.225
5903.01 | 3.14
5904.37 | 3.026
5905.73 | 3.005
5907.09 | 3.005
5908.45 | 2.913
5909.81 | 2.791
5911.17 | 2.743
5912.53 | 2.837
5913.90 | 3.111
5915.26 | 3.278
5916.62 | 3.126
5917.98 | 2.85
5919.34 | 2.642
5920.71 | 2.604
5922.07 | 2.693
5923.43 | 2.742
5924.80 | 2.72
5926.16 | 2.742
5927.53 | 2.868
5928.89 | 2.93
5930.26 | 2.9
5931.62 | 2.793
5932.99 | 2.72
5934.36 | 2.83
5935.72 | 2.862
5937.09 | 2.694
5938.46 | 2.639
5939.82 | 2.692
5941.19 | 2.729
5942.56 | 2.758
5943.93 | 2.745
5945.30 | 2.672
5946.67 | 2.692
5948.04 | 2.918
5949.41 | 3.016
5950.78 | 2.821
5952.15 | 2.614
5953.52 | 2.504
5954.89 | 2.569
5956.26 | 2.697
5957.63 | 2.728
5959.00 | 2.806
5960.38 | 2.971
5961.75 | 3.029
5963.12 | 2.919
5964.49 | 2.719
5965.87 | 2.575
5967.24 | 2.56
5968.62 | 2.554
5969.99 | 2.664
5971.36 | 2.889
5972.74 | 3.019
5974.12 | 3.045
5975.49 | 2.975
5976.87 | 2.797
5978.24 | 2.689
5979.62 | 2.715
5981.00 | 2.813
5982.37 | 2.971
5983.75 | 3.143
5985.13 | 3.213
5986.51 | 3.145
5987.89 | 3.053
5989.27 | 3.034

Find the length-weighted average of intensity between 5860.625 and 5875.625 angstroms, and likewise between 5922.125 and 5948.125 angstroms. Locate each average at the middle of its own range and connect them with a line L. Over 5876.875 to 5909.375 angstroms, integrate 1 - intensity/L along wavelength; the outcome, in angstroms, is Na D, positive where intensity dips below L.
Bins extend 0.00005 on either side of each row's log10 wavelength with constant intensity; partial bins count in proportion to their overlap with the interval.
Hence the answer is 0.3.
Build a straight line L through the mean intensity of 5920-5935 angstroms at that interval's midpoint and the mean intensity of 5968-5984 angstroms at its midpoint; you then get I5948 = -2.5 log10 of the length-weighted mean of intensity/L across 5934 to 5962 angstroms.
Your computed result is 0.02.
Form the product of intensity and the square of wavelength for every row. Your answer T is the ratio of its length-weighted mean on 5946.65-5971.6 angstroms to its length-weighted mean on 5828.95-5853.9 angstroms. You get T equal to 0.93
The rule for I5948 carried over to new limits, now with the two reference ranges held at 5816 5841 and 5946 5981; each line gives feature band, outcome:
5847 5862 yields -0.08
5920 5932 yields 0.02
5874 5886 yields -0.02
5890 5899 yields 0.09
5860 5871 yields 0.04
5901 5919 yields -0.05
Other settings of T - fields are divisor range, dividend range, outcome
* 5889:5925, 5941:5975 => 0.99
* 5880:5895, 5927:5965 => 1.09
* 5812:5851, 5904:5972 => 0.97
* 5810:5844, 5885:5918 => 0.99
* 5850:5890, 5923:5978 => 0.97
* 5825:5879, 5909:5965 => 0.95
